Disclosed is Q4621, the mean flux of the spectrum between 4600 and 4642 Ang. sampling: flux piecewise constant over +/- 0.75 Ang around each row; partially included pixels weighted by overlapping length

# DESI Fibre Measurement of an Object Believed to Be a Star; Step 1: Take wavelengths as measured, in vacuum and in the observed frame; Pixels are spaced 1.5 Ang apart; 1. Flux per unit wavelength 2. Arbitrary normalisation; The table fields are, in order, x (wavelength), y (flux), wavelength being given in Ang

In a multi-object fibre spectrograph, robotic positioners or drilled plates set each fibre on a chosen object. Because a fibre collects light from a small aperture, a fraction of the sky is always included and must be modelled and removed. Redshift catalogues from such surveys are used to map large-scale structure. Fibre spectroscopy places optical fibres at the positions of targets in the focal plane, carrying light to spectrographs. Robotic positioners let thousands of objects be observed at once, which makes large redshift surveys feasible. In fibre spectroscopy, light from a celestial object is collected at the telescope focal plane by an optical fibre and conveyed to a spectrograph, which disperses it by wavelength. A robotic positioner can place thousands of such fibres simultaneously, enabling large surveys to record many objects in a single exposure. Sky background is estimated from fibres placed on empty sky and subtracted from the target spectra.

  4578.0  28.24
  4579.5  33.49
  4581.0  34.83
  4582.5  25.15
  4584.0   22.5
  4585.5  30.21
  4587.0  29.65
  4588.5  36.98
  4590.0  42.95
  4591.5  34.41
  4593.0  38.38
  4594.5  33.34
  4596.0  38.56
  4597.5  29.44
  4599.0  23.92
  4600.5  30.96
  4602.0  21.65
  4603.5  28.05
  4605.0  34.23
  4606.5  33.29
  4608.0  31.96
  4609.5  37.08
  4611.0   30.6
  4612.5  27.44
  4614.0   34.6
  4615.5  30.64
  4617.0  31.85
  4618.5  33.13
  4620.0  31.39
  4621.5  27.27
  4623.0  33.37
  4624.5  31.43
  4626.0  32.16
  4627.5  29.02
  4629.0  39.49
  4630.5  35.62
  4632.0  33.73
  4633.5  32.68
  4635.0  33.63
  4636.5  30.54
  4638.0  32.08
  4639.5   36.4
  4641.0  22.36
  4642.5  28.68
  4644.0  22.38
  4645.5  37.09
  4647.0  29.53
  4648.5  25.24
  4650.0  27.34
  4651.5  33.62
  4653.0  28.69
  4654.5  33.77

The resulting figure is 31.7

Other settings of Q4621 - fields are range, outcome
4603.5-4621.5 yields 32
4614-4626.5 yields 31.6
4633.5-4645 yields 29.8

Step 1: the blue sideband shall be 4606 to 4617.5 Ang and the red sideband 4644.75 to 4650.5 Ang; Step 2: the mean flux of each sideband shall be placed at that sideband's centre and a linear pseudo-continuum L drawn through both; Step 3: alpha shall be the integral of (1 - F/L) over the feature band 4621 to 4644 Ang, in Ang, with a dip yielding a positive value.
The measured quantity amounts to -0.6 Ang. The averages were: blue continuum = 32.2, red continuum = 29.9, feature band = 31.6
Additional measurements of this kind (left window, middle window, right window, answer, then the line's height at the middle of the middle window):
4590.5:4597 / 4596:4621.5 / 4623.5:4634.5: 3.07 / 35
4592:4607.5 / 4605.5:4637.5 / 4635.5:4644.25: -2.43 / 30.2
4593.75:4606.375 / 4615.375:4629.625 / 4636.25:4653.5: -1.02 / 29.8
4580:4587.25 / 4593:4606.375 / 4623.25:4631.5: -0.13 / 30.4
